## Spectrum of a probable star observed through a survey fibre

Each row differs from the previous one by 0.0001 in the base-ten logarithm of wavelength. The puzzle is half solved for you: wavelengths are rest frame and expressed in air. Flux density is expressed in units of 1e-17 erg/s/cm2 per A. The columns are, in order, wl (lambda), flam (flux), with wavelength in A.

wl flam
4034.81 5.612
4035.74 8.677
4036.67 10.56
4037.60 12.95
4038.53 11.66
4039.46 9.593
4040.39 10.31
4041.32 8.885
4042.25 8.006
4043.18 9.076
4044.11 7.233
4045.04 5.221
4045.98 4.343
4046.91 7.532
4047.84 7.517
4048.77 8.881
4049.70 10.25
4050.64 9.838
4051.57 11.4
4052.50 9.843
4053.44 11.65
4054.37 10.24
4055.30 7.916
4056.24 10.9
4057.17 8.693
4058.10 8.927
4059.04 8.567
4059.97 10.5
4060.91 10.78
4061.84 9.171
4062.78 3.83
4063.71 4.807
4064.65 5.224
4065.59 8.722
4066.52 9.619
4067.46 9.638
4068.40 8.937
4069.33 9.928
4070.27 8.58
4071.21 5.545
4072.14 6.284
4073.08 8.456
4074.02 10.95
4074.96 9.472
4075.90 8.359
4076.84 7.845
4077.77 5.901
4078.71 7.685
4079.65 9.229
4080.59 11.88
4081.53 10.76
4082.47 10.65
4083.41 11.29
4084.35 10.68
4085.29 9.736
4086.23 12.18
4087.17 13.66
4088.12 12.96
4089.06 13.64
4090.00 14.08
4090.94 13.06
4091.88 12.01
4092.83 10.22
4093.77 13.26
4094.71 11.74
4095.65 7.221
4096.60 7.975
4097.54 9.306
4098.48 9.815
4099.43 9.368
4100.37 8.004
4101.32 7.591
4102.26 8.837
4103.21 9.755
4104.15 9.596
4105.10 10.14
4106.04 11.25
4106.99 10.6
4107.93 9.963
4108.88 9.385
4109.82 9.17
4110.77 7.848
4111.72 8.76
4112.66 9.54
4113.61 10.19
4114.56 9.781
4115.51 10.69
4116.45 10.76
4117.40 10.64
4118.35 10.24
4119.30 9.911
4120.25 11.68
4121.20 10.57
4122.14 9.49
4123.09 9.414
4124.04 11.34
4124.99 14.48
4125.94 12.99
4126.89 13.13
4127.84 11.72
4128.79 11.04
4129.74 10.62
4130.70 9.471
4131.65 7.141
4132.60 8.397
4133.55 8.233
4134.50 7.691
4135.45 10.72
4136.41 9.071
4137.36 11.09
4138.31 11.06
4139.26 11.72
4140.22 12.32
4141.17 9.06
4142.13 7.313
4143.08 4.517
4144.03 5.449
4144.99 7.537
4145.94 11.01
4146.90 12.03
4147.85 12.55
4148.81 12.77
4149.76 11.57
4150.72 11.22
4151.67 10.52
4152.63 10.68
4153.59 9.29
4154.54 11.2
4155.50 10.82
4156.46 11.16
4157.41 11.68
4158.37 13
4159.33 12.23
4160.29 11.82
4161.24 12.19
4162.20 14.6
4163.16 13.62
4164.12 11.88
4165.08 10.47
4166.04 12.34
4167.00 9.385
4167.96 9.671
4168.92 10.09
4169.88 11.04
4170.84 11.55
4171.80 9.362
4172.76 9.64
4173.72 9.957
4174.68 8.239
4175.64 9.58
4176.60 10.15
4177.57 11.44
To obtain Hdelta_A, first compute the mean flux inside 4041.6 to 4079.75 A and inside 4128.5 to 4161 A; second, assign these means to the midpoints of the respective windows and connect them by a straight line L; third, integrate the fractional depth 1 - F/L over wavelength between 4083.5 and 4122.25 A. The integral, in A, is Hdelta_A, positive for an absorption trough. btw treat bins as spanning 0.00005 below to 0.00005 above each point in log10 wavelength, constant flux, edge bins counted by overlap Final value -4.6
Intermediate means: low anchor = 8.42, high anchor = 10.2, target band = 10.4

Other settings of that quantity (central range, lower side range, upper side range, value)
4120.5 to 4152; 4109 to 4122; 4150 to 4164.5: 1.7 A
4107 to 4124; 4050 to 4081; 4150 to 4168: 0.5 A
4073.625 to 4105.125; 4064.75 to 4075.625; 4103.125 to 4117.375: -3.6 A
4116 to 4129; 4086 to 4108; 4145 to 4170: -0.3 A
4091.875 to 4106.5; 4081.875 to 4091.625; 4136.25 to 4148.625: 2.4 A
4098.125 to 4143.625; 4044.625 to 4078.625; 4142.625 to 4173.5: 0.0 A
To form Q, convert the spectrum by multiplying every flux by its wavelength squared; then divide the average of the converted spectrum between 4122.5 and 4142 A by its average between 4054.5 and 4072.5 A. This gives 1.3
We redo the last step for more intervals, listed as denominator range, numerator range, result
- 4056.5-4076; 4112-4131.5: 1.33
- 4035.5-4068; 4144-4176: 1.30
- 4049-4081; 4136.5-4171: 1.28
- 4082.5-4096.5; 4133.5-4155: 0.88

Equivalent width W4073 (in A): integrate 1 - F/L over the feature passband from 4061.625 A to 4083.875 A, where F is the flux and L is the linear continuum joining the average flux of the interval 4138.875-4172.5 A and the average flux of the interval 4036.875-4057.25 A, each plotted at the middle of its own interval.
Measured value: 2.7 A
